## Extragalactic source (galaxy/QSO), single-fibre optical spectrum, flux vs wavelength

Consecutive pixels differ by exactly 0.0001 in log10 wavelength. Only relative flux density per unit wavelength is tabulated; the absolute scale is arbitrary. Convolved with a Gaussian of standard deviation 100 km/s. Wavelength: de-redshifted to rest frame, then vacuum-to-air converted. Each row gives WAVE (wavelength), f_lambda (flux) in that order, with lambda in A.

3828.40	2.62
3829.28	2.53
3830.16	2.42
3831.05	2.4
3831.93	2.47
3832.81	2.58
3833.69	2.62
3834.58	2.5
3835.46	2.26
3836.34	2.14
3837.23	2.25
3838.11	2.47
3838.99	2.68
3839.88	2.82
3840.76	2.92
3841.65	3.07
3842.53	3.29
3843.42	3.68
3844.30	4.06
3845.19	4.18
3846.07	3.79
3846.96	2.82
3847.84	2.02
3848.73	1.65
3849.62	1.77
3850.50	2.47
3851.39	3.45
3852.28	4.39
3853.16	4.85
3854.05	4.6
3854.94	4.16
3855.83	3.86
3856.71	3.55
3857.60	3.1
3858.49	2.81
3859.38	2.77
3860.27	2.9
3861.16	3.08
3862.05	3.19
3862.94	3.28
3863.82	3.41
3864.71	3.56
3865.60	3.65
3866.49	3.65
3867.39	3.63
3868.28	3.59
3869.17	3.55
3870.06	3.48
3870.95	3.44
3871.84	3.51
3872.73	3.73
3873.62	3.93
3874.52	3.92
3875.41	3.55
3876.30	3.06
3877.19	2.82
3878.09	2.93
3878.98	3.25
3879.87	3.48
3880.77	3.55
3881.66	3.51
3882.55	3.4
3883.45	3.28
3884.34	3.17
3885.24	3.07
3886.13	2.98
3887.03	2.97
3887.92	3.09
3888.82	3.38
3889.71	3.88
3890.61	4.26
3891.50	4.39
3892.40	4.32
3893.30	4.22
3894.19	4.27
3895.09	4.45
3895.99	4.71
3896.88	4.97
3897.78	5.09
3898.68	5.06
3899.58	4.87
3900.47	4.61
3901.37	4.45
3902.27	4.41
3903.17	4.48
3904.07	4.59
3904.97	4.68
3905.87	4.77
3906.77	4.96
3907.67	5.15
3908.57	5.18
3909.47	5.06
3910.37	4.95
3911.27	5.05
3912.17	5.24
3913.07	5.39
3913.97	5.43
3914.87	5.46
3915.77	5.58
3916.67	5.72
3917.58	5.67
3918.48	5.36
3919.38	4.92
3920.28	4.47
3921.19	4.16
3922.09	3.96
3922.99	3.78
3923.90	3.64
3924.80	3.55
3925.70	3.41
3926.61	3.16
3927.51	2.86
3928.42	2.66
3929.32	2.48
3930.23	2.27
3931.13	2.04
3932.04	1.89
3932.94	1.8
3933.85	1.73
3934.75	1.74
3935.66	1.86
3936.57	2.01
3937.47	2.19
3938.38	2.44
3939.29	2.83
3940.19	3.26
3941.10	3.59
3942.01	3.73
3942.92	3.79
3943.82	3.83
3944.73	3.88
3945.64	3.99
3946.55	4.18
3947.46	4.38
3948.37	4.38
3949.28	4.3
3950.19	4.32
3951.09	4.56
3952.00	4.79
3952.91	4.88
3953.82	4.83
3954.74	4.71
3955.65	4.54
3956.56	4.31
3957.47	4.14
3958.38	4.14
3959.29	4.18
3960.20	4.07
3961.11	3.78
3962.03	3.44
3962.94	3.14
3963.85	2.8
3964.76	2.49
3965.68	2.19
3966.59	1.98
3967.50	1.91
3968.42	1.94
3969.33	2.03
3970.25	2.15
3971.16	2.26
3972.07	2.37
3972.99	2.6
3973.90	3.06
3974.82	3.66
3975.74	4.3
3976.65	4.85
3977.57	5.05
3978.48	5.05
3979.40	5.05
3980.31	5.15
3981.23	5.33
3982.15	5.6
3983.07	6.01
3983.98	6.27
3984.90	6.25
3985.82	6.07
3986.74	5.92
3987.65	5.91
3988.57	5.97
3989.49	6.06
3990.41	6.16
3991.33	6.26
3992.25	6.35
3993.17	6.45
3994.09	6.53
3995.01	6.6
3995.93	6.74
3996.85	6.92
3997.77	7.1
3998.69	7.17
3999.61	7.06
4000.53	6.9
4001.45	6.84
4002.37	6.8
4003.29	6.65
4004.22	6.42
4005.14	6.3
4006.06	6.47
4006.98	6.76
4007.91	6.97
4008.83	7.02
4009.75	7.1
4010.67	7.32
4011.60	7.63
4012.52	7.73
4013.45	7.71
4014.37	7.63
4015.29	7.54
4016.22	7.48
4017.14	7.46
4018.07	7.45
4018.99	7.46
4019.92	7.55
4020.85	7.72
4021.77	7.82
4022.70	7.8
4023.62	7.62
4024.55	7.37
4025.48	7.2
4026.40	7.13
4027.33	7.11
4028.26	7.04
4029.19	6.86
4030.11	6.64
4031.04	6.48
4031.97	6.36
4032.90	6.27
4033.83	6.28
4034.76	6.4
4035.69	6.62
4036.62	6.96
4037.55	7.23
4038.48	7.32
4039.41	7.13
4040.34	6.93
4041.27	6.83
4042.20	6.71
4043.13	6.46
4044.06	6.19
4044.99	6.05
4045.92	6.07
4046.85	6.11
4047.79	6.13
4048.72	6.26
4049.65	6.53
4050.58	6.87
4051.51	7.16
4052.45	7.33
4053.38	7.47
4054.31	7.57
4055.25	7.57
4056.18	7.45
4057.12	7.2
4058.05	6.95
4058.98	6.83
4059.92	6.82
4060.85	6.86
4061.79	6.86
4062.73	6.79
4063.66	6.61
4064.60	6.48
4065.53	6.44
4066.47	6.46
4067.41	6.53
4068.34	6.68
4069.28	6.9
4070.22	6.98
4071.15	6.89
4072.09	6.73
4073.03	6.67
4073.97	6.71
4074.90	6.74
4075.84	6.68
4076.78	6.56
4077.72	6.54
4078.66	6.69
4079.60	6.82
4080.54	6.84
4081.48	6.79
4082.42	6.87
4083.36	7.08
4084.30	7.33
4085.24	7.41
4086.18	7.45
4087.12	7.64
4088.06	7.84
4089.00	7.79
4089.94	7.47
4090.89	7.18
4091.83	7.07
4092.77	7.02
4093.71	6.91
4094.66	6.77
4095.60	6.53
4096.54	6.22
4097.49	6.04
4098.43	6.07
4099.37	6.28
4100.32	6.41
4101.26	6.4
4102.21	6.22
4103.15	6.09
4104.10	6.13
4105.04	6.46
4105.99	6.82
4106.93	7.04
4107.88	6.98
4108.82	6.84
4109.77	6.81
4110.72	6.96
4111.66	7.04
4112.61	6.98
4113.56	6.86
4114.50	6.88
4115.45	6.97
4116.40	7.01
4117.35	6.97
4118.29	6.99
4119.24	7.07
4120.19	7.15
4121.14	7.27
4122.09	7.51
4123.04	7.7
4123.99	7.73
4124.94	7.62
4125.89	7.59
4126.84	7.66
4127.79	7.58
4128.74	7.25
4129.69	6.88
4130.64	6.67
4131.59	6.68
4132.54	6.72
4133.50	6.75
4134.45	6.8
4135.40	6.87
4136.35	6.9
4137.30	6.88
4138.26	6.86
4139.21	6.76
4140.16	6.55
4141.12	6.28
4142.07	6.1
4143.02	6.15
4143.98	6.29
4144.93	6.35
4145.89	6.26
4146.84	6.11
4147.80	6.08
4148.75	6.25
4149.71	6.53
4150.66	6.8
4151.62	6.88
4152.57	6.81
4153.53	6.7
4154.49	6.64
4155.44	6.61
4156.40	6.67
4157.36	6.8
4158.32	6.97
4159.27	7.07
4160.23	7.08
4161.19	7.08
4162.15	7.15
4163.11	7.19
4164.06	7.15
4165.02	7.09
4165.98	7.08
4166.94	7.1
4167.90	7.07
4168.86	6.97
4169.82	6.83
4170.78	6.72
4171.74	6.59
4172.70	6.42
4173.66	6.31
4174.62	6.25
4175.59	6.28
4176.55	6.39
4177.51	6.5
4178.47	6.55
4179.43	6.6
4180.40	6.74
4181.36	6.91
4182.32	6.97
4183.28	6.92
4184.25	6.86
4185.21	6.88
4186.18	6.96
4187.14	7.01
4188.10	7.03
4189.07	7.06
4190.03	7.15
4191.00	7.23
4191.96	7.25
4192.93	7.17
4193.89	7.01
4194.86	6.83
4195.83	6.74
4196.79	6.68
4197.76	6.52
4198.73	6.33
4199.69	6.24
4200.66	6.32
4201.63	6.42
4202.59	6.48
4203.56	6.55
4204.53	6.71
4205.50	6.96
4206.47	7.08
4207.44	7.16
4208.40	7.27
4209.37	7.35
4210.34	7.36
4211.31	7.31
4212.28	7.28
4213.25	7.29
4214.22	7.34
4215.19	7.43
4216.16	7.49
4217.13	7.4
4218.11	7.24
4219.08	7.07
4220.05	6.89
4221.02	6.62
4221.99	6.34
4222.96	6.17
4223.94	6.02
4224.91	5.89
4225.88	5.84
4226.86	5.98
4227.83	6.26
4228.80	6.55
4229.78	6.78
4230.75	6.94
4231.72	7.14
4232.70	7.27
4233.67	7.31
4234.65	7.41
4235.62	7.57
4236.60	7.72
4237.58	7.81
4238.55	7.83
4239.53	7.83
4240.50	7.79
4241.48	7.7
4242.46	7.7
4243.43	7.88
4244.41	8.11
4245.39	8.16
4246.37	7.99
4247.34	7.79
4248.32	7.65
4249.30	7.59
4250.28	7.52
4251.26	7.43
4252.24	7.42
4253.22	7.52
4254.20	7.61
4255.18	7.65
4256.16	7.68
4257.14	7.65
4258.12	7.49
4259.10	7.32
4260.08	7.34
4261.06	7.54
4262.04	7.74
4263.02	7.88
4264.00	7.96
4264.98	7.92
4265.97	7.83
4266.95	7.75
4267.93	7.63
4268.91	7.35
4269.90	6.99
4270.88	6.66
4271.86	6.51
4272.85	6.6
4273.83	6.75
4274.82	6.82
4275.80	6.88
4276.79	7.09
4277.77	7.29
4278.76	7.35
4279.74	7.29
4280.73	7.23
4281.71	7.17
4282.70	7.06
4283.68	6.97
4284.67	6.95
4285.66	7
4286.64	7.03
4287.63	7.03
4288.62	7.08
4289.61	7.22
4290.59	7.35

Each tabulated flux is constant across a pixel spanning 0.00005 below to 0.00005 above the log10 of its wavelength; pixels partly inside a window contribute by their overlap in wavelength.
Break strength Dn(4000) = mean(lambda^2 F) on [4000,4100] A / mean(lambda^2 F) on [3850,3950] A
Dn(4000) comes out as 2.0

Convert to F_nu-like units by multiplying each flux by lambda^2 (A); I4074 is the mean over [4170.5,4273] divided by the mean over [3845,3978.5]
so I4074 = 2.24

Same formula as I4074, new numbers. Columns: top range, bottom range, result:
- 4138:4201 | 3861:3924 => 1.86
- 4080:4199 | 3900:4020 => 1.56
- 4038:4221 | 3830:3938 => 2.15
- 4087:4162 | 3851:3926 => 1.89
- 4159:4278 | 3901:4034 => 1.59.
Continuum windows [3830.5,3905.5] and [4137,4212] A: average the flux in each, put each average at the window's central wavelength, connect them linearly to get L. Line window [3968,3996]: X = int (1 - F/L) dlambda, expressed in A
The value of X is -1.3 A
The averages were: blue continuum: 3.49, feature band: 4.95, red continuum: 6.76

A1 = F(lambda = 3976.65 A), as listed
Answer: 4.85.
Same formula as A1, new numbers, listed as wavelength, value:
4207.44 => 7.16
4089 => 7.79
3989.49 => 6.06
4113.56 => 6.86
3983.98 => 6.27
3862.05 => 3.19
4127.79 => 7.58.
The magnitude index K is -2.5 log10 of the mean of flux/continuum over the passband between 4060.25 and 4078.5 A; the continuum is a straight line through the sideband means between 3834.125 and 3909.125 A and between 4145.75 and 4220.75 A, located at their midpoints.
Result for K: -0.18 mag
